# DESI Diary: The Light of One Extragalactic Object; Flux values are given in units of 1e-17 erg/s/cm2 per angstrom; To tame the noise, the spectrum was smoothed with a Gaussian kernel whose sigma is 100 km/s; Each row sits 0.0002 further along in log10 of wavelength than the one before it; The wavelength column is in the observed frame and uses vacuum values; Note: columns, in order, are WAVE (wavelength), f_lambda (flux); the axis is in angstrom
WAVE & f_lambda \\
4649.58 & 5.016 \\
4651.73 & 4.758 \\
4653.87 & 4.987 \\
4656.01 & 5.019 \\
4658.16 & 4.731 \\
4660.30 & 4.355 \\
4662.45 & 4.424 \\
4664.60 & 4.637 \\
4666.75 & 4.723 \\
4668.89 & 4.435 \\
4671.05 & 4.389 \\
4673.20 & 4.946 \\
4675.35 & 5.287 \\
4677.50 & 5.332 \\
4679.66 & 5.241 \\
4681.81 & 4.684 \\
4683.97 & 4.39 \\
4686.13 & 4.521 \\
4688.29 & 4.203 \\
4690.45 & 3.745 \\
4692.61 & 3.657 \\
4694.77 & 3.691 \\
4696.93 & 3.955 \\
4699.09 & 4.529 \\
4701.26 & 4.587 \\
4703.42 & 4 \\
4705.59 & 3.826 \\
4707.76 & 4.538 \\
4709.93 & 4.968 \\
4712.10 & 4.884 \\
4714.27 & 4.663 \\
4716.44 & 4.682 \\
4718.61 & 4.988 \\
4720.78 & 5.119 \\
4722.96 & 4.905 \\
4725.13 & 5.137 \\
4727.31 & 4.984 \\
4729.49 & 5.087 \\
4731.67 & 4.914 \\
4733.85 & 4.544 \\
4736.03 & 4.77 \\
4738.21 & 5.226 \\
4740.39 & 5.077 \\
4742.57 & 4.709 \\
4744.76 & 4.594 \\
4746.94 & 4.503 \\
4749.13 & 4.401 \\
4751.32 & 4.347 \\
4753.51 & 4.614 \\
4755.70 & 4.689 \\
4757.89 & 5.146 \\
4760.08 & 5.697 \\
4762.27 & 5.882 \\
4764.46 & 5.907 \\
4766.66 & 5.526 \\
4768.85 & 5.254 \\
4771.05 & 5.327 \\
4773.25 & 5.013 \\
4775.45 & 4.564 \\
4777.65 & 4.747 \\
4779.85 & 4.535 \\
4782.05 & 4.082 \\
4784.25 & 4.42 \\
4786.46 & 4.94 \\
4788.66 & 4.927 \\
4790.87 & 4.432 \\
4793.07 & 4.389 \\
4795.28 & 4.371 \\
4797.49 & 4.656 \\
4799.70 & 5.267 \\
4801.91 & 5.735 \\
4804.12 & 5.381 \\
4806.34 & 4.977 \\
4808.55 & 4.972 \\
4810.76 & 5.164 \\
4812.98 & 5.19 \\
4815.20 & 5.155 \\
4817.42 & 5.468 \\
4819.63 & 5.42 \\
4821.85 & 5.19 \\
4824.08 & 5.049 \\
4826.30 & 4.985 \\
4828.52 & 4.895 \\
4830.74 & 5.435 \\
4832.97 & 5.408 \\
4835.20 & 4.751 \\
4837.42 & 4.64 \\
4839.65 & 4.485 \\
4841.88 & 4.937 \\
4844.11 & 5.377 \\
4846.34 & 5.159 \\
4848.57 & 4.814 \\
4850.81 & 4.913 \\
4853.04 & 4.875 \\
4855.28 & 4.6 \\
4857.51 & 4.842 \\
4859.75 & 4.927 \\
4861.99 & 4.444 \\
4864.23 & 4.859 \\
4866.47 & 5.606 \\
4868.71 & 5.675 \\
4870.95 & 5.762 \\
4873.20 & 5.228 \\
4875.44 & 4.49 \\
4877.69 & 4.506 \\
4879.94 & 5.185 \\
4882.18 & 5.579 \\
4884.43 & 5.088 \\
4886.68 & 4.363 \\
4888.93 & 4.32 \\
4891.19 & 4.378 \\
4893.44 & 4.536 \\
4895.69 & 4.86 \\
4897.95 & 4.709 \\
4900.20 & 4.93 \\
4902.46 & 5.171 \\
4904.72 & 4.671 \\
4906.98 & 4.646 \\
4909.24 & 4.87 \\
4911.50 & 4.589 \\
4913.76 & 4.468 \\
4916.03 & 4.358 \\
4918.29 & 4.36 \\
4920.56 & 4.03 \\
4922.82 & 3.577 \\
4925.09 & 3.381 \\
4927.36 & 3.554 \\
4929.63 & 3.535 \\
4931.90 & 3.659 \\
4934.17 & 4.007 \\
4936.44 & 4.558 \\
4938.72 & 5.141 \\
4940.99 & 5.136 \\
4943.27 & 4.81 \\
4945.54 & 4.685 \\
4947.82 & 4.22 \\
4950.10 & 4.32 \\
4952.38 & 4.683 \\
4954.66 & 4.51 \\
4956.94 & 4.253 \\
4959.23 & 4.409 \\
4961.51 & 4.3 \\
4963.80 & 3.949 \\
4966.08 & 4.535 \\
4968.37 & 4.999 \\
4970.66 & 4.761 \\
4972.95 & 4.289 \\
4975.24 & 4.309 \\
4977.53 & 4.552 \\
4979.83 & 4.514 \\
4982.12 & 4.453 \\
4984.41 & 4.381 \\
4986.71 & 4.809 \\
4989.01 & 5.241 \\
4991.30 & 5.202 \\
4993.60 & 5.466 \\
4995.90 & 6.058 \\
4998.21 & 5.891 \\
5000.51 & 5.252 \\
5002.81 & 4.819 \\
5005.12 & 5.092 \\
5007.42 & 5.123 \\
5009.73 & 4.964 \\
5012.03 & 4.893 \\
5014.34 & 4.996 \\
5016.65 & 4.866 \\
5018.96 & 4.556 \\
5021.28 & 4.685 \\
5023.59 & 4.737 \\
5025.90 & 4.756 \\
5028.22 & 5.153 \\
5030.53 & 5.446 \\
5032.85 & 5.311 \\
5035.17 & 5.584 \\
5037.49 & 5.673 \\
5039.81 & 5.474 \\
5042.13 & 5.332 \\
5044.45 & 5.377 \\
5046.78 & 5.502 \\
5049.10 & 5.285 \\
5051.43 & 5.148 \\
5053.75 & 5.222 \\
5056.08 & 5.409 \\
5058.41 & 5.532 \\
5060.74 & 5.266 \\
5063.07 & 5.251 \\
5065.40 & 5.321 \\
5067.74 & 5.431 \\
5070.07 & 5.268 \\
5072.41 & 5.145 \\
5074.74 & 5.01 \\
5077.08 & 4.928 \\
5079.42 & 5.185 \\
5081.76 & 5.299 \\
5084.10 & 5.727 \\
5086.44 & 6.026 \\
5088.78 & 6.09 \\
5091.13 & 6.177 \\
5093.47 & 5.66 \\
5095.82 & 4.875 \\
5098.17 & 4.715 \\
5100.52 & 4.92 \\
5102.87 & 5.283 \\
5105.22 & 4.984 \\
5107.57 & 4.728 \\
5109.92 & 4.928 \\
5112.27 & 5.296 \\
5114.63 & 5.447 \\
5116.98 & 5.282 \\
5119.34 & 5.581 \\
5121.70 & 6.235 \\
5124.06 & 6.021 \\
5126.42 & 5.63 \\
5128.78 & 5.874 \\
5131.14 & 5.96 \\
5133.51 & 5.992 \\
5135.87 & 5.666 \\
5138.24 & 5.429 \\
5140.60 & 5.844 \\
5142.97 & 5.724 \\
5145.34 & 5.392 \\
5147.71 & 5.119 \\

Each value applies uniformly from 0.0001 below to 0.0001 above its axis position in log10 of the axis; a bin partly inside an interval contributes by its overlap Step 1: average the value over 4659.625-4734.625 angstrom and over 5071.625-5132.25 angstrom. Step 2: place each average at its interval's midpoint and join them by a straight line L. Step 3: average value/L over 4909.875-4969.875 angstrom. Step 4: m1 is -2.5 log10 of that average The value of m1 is 0.18 mag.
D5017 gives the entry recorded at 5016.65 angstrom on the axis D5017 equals 4.866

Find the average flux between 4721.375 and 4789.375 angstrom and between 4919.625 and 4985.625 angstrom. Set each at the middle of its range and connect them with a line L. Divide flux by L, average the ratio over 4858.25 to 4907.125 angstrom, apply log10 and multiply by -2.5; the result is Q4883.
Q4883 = -0.08 mag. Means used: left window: 4.92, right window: 4.33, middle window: 4.91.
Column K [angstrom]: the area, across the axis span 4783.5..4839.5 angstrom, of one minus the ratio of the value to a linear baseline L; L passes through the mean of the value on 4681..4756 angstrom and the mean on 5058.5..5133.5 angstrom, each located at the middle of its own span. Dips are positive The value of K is -2.6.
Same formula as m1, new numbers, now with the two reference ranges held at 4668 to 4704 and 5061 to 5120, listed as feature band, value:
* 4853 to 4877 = -0.04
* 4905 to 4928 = 0.17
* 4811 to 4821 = -0.12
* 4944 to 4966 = 0.15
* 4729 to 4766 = -0.08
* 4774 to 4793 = 0.02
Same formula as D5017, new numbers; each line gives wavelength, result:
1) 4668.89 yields 4.435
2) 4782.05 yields 4.082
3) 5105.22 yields 4.984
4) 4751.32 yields 4.347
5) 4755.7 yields 4.689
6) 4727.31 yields 4.984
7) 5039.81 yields 5.474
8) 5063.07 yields 5.251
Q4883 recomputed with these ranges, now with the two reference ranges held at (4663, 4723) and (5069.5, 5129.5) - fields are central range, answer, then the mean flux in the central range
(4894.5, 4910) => 0.03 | 4.83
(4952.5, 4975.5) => 0.15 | 4.45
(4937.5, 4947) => 0.03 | 4.92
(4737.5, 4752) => -0.01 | 4.69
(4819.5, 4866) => -0.02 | 4.95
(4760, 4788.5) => -0.07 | 5.04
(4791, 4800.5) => 0.03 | 4.63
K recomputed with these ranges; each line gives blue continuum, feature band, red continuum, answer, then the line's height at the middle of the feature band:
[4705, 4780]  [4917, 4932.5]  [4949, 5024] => 3.5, 4.82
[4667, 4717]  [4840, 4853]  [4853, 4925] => -0.8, 4.69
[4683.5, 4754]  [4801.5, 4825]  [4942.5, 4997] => -3.2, 4.6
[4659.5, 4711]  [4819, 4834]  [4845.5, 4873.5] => -0.8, 4.94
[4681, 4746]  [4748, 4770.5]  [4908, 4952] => -3.1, 4.52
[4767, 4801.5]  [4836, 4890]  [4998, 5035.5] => -1.0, 4.86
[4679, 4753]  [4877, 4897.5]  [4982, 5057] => 0.6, 4.91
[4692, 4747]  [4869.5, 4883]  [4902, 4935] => -2.7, 4.27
